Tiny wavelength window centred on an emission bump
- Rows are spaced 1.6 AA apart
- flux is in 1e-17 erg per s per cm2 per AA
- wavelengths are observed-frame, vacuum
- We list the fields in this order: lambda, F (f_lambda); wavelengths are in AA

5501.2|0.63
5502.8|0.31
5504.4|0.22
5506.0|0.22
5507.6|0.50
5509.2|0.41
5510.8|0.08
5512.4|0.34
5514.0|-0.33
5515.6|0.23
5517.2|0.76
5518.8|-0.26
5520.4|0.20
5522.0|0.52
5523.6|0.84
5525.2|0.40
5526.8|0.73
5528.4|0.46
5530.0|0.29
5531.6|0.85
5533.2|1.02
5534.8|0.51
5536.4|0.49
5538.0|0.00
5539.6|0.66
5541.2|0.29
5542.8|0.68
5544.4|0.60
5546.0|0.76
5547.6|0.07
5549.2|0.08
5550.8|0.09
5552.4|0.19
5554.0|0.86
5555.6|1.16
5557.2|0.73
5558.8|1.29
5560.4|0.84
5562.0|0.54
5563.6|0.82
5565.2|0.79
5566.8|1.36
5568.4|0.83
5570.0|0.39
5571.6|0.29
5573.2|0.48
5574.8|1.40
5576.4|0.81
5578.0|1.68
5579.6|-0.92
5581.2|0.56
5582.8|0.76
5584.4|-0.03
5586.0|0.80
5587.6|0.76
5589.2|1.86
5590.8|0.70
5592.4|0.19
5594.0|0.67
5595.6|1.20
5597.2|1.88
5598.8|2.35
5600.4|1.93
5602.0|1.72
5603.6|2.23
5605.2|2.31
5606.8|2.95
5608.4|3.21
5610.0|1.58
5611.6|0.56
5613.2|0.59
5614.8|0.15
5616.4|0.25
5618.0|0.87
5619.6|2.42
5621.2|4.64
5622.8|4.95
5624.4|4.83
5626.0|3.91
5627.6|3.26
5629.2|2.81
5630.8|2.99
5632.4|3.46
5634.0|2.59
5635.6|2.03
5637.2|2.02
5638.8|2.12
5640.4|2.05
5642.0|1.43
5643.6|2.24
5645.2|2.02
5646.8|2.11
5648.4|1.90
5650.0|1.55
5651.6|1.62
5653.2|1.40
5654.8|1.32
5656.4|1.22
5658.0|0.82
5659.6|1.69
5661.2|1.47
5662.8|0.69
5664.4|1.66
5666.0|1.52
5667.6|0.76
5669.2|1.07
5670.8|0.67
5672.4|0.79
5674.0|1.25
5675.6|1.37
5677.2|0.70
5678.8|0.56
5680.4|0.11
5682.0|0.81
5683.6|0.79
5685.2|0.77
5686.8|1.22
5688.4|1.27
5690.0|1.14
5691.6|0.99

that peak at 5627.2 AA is Lyman alpha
